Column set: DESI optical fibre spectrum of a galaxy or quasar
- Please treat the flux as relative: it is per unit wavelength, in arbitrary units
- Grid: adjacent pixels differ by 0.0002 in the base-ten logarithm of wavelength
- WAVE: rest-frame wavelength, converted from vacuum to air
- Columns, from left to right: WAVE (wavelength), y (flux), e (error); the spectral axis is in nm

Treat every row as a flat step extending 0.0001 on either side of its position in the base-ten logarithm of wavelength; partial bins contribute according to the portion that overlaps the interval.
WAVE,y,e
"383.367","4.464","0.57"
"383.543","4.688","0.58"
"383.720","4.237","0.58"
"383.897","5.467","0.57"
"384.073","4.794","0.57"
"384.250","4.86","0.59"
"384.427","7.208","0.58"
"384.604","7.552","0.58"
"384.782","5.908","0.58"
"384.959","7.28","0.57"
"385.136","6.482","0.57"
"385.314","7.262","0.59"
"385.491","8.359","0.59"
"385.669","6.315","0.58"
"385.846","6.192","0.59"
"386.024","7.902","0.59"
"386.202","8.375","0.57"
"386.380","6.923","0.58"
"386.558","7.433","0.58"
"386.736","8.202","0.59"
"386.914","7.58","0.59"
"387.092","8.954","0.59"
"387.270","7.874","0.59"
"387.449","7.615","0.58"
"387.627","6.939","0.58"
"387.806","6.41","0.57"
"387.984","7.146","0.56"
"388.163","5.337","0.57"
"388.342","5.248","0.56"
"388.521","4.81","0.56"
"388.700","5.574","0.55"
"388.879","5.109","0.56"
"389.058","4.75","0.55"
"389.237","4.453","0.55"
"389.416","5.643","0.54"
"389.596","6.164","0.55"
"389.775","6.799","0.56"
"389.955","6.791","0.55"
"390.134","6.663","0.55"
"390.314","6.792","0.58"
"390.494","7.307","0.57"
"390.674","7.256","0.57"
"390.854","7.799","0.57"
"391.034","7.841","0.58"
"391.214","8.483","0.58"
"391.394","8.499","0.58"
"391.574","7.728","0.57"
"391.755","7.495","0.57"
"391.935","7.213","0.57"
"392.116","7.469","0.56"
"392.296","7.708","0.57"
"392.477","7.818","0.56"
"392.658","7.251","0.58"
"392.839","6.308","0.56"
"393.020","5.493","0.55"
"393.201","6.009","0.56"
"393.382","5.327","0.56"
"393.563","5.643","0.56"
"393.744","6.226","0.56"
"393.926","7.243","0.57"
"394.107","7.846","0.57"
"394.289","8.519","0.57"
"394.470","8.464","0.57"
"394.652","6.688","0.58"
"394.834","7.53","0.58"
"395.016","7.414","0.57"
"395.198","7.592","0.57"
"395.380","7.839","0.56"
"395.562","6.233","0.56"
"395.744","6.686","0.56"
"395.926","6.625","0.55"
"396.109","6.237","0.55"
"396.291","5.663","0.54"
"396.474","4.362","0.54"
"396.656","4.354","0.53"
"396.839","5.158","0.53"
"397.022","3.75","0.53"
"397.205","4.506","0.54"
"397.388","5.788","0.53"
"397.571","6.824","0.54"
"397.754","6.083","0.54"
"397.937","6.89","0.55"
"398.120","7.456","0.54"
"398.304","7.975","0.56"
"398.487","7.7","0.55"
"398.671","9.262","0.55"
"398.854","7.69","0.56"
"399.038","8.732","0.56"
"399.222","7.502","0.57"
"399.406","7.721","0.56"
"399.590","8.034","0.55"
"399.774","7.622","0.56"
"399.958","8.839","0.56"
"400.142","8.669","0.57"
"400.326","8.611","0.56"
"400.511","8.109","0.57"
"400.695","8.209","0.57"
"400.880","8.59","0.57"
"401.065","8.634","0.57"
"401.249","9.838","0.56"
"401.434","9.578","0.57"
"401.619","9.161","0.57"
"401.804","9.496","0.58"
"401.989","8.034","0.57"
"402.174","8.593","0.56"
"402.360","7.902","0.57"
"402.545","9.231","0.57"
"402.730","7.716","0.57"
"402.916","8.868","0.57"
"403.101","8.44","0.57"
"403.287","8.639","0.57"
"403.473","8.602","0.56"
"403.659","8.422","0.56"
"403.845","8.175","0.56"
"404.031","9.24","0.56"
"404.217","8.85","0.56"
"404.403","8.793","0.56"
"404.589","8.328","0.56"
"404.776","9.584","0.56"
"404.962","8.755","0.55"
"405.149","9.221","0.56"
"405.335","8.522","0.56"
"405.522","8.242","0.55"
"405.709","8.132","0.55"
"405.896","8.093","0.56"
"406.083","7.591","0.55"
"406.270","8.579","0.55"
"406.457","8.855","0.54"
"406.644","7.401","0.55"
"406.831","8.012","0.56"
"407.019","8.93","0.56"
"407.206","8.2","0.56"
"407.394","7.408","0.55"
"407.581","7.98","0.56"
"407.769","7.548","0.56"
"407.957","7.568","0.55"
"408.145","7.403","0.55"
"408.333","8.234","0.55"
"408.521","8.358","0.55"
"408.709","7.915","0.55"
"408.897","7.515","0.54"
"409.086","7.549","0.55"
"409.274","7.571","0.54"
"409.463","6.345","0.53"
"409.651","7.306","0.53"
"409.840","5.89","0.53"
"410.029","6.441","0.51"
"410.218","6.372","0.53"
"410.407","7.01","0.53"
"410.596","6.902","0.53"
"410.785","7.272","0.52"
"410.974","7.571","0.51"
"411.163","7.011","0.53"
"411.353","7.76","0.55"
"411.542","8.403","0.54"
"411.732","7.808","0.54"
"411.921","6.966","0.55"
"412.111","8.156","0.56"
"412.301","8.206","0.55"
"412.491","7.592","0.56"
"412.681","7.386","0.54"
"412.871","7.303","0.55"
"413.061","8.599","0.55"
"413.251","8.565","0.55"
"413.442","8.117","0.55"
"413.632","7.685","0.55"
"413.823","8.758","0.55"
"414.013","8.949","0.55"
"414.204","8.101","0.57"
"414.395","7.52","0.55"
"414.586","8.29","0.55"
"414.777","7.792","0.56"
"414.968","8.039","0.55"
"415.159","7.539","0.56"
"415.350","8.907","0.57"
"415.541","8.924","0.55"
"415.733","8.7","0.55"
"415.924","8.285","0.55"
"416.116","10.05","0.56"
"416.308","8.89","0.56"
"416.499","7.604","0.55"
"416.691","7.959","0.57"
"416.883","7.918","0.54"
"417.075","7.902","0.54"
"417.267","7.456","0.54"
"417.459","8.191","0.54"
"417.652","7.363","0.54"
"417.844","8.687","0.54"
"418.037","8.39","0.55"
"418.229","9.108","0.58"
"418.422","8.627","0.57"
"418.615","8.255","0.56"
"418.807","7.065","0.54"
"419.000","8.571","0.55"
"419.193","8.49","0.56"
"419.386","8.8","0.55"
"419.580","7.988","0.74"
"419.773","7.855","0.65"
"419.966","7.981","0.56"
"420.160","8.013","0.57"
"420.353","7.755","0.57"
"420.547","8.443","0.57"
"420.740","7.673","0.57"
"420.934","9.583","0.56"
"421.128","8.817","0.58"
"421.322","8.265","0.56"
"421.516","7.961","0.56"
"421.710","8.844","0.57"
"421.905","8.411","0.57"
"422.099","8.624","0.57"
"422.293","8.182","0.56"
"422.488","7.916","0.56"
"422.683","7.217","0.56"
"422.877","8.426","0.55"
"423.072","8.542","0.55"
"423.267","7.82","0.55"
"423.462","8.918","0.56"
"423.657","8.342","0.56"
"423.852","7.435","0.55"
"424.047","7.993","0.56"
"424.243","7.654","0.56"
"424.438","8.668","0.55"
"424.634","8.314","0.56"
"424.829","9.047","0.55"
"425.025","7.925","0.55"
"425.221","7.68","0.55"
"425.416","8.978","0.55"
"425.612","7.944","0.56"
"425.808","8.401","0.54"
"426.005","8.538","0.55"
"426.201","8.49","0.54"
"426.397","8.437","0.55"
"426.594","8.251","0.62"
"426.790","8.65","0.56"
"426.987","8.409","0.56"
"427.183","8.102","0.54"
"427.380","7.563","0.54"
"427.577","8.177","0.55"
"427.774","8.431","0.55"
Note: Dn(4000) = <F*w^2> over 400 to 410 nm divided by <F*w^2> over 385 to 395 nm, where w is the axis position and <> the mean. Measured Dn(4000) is 1.29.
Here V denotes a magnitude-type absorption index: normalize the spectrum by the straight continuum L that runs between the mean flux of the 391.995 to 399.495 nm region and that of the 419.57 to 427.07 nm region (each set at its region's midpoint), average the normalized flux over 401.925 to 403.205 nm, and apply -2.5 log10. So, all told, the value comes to -0.18 mag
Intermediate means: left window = 6.77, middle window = 8.41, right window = 8.27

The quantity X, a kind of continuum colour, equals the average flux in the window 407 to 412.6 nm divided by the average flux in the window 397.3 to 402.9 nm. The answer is 0.9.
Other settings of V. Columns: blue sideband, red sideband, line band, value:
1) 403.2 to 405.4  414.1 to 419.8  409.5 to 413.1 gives 0.16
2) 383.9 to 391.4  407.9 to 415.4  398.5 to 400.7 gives -0.14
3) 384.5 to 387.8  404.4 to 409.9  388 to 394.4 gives 0.13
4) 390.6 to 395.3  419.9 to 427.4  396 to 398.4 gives 0.27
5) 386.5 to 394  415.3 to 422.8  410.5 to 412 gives 0.06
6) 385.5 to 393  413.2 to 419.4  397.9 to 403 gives -0.12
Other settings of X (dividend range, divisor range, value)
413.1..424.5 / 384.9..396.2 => 1.19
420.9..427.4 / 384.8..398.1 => 1.24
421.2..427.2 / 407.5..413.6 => 1.10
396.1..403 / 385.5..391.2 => 1.12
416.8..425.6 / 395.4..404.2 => 1.08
